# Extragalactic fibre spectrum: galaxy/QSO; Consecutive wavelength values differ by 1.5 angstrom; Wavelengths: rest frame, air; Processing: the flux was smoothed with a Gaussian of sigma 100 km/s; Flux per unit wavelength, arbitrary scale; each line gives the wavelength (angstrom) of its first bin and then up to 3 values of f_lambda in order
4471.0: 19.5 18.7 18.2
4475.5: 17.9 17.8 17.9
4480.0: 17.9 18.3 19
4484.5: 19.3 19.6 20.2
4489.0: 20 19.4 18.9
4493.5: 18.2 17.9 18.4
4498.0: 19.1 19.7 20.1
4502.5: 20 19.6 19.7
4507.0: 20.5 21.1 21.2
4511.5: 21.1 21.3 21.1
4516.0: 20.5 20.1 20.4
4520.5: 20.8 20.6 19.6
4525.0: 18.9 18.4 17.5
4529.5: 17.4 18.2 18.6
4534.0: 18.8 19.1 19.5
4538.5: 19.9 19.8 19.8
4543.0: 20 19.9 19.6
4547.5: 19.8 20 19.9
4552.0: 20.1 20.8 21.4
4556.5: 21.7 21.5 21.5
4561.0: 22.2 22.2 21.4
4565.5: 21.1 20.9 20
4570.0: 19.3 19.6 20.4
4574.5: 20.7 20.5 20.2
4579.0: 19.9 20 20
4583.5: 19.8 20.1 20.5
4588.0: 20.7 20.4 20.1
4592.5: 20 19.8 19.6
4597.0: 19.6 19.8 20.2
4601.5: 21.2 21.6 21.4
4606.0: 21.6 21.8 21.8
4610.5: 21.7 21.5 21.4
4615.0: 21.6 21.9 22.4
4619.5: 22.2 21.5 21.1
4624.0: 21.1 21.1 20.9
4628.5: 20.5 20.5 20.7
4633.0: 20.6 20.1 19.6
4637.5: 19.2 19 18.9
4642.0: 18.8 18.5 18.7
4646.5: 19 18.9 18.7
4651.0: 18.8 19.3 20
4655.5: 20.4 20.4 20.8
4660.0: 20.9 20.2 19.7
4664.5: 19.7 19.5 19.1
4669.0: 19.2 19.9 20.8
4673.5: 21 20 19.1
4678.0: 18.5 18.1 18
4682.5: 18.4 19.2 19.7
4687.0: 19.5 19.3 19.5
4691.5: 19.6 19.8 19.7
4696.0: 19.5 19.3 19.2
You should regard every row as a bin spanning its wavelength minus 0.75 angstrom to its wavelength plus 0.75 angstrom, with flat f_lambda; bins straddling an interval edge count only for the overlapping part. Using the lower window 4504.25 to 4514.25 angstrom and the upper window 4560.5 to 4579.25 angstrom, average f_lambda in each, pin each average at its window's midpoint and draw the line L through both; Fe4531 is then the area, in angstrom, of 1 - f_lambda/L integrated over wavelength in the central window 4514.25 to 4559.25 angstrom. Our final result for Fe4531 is 2.0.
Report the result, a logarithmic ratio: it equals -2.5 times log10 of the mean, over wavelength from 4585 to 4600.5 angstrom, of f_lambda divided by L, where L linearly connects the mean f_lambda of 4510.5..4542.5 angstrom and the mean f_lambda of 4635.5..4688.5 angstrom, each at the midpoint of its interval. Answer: -0.03 mag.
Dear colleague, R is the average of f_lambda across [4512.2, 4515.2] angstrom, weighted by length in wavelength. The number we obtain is 21.2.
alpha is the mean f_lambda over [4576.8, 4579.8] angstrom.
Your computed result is 20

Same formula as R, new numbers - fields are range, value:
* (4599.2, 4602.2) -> 20.7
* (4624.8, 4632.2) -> 20.7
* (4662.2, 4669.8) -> 19.4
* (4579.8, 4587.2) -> 20.1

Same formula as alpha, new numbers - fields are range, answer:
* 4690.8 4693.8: 19.7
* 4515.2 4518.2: 20.3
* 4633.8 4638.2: 19.6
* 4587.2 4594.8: 20.2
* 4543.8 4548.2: 19.8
